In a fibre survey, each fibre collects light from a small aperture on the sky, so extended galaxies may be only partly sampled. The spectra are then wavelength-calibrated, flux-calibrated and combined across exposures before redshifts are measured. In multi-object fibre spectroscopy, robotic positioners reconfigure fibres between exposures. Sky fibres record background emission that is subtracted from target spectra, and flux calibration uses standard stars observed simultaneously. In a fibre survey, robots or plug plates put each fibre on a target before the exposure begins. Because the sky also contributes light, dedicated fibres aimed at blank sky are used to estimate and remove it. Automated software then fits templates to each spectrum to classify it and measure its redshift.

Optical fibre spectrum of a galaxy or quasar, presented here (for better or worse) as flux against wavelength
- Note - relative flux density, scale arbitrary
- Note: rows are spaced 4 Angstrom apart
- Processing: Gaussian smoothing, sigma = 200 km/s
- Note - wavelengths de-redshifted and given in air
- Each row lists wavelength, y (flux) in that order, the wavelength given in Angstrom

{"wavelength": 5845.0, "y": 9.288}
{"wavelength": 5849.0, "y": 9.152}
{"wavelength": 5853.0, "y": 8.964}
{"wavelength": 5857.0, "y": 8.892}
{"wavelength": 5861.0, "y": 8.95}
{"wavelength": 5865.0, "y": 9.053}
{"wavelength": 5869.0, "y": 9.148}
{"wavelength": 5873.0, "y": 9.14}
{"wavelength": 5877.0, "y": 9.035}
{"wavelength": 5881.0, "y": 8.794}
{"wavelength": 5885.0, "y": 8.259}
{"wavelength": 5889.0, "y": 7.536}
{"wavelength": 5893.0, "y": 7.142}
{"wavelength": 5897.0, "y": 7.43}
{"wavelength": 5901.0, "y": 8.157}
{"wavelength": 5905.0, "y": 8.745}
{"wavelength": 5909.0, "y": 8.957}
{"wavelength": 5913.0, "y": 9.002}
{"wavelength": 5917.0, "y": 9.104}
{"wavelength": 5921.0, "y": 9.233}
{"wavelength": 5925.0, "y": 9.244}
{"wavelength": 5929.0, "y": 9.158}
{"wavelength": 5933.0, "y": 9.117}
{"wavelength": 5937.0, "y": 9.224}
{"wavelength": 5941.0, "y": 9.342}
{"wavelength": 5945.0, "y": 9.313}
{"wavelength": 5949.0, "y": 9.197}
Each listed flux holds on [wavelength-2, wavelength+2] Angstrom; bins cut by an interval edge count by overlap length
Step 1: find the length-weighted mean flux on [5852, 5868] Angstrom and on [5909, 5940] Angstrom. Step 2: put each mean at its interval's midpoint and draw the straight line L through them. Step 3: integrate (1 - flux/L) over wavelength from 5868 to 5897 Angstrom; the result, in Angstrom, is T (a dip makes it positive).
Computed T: 2.2 Angstrom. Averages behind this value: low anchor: 8.98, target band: 8.34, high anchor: 9.15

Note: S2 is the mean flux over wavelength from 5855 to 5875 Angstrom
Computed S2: 9.04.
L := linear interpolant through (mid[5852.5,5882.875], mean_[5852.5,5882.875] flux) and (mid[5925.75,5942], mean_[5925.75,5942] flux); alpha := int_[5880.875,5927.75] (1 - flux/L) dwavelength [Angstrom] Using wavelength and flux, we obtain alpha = 3.3 Angstrom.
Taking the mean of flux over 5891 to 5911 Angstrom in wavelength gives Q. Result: 8.09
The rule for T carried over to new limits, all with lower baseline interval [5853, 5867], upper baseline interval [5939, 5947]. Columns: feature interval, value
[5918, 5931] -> 0.1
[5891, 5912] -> 2.3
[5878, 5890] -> 1.0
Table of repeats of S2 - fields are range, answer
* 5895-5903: 7.79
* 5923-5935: 9.17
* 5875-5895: 8.15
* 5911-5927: 9.15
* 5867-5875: 9.14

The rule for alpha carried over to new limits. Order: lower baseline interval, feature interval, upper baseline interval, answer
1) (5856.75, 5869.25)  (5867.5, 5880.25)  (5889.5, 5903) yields -0.81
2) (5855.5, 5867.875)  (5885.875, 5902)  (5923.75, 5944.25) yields 2.68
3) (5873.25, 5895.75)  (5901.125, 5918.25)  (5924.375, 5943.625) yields -0.27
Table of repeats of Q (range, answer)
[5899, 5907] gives 8.45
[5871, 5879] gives 9.09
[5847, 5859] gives 9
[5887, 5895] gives 7.34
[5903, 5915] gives 8.9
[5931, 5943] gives 9.23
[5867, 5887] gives 8.88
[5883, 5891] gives 7.9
